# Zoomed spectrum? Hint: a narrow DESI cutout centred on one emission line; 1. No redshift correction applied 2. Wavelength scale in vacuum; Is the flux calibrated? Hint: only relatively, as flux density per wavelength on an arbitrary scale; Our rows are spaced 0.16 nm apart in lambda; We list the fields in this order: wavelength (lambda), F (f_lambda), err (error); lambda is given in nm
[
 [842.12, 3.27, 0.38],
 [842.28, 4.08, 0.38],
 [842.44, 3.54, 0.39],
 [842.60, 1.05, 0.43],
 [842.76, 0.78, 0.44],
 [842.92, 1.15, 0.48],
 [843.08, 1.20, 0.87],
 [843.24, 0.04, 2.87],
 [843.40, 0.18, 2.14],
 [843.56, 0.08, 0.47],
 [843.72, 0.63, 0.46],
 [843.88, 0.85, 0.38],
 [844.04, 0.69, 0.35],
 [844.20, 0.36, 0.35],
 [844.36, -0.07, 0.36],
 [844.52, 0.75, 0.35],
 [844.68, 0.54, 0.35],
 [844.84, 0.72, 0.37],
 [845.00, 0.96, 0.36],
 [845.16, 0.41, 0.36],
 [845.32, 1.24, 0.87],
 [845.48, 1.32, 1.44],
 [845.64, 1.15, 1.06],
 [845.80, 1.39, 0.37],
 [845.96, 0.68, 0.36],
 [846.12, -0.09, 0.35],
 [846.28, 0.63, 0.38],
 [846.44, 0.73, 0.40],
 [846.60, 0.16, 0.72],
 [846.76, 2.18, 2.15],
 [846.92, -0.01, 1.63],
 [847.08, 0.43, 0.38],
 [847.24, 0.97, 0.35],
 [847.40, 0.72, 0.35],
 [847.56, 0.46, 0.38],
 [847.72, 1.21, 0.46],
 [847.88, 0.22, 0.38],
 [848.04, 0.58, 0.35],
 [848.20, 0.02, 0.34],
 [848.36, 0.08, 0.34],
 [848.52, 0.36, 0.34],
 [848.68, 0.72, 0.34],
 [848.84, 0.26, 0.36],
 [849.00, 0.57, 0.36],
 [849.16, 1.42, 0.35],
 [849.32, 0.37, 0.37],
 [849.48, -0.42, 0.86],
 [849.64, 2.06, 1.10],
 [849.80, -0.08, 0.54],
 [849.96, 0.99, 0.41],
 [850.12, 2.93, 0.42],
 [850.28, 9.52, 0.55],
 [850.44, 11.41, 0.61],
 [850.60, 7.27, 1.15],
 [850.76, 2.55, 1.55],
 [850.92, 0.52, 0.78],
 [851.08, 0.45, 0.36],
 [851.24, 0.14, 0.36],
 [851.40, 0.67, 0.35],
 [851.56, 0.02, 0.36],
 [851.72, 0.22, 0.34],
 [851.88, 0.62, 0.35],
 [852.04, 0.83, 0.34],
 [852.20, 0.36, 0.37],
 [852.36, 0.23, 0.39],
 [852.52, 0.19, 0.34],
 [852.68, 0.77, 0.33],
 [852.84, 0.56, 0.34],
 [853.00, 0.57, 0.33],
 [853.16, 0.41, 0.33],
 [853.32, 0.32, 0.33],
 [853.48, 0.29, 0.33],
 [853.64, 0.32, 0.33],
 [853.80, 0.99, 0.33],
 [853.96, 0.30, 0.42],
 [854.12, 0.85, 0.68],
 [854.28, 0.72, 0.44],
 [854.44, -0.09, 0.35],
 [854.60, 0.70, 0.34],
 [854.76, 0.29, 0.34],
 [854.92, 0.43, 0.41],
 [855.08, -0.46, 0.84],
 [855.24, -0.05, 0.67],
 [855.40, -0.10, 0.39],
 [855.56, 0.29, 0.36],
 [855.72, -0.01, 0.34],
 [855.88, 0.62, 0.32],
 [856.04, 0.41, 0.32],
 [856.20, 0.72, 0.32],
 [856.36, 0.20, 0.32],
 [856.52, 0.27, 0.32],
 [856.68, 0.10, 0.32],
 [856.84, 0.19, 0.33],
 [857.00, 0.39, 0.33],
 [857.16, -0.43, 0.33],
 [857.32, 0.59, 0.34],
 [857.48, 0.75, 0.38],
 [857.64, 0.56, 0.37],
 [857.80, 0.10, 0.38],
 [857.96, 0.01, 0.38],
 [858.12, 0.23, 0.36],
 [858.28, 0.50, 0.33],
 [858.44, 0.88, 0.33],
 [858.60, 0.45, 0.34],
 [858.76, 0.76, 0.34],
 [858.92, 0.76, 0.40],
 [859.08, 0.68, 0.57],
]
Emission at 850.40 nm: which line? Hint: [O III]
